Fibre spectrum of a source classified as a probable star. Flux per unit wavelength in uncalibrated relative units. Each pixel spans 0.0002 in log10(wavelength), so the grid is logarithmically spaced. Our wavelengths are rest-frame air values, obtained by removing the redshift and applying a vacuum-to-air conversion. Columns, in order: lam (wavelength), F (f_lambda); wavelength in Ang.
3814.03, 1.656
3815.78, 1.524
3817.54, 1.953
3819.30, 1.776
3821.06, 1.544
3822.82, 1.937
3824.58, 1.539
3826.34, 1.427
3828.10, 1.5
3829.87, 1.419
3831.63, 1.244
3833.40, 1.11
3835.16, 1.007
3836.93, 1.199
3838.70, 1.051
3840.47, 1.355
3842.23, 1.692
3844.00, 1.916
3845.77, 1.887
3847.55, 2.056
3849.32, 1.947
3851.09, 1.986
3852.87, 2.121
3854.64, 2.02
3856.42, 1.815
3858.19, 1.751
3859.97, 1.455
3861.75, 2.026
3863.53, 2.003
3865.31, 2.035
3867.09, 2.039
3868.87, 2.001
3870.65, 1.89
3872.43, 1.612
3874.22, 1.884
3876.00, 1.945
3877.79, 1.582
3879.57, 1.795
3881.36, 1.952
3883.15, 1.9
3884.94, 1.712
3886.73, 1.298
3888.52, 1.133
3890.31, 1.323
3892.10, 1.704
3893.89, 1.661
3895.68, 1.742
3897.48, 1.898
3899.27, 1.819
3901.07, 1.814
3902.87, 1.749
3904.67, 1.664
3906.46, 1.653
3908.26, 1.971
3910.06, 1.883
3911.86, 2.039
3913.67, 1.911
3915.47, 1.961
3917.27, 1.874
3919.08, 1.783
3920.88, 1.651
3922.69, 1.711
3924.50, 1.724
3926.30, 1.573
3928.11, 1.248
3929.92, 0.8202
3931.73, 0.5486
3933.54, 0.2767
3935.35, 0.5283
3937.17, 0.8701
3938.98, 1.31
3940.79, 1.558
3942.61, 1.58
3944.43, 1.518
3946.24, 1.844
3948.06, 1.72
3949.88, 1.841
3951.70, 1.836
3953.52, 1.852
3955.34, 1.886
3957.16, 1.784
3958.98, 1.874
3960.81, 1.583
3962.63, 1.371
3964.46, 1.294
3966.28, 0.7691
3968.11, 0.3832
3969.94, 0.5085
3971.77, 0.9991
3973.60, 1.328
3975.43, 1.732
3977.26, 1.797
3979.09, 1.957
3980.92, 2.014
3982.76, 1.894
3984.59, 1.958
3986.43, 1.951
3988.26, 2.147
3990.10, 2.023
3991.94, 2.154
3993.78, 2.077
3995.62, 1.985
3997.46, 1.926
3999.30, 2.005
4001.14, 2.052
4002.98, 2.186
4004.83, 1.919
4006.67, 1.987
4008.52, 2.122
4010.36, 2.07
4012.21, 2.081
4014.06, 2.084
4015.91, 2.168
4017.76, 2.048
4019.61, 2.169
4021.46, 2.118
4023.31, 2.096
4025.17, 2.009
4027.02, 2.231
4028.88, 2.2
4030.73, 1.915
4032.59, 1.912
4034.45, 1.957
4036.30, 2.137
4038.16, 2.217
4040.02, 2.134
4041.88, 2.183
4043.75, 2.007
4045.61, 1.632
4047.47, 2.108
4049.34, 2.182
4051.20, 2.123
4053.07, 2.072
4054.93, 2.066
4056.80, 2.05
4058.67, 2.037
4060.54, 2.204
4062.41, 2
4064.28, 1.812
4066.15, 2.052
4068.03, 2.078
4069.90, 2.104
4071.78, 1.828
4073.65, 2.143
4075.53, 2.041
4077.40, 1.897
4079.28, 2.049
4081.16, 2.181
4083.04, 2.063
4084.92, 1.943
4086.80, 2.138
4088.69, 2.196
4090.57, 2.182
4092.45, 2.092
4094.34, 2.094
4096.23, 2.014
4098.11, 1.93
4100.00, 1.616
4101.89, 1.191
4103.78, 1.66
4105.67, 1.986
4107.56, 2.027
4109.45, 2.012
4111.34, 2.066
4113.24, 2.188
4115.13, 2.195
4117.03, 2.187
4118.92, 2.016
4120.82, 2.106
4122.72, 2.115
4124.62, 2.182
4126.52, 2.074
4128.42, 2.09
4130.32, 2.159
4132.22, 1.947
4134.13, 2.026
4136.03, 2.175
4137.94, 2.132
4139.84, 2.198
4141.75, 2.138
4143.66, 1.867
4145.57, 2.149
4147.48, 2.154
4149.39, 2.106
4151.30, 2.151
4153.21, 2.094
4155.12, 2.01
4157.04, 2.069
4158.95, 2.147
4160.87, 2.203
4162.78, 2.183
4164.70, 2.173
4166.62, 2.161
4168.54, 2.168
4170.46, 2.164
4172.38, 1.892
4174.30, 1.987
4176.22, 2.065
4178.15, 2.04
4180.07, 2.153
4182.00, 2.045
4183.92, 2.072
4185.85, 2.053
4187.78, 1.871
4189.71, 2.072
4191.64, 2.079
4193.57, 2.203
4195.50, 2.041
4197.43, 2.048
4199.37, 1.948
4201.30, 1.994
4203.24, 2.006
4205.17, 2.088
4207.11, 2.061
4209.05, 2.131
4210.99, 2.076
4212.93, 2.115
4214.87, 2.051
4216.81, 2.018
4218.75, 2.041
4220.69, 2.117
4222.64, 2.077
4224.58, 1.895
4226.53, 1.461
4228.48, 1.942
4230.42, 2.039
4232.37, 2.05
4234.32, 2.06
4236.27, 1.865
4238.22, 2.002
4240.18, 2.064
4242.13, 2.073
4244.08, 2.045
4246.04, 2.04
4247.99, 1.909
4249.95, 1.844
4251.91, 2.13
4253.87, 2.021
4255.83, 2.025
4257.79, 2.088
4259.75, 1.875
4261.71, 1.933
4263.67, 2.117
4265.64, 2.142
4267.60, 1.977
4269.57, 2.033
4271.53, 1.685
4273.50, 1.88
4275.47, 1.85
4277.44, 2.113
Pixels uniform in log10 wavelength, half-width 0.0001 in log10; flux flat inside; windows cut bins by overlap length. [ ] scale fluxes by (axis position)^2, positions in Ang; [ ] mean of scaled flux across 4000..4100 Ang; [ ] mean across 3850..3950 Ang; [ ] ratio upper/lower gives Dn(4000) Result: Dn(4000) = 1.34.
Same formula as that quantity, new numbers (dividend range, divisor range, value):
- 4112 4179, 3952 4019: 1.28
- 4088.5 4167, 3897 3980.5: 1.50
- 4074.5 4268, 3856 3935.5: 1.41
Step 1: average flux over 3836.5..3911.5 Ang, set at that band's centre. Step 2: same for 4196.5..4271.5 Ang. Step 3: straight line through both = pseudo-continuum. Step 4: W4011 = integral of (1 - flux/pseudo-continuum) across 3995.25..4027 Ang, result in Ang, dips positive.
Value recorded -3.6 Ang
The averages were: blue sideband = 1.77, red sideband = 2.01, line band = 2.07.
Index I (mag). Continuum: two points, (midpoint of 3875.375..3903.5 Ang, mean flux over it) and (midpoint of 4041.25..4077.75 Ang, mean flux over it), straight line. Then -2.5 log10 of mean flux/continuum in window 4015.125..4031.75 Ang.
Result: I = -0.08 mag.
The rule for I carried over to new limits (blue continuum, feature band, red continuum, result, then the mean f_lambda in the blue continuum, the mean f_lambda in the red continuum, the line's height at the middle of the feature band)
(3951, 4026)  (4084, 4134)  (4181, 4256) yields -0.05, 1.81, 2.02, 1.92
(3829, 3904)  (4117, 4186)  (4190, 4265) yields -0.08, 1.7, 2.02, 1.95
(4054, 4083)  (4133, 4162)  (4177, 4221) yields -0.03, 2.04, 2.06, 2.05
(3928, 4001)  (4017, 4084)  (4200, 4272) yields -0.22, 1.53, 2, 1.68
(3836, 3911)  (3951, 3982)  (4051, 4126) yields 0.26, 1.76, 2.02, 1.87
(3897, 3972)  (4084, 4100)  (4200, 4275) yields -0.17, 1.49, 2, 1.75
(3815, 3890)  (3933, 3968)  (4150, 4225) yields 0.25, 1.69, 2.07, 1.8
